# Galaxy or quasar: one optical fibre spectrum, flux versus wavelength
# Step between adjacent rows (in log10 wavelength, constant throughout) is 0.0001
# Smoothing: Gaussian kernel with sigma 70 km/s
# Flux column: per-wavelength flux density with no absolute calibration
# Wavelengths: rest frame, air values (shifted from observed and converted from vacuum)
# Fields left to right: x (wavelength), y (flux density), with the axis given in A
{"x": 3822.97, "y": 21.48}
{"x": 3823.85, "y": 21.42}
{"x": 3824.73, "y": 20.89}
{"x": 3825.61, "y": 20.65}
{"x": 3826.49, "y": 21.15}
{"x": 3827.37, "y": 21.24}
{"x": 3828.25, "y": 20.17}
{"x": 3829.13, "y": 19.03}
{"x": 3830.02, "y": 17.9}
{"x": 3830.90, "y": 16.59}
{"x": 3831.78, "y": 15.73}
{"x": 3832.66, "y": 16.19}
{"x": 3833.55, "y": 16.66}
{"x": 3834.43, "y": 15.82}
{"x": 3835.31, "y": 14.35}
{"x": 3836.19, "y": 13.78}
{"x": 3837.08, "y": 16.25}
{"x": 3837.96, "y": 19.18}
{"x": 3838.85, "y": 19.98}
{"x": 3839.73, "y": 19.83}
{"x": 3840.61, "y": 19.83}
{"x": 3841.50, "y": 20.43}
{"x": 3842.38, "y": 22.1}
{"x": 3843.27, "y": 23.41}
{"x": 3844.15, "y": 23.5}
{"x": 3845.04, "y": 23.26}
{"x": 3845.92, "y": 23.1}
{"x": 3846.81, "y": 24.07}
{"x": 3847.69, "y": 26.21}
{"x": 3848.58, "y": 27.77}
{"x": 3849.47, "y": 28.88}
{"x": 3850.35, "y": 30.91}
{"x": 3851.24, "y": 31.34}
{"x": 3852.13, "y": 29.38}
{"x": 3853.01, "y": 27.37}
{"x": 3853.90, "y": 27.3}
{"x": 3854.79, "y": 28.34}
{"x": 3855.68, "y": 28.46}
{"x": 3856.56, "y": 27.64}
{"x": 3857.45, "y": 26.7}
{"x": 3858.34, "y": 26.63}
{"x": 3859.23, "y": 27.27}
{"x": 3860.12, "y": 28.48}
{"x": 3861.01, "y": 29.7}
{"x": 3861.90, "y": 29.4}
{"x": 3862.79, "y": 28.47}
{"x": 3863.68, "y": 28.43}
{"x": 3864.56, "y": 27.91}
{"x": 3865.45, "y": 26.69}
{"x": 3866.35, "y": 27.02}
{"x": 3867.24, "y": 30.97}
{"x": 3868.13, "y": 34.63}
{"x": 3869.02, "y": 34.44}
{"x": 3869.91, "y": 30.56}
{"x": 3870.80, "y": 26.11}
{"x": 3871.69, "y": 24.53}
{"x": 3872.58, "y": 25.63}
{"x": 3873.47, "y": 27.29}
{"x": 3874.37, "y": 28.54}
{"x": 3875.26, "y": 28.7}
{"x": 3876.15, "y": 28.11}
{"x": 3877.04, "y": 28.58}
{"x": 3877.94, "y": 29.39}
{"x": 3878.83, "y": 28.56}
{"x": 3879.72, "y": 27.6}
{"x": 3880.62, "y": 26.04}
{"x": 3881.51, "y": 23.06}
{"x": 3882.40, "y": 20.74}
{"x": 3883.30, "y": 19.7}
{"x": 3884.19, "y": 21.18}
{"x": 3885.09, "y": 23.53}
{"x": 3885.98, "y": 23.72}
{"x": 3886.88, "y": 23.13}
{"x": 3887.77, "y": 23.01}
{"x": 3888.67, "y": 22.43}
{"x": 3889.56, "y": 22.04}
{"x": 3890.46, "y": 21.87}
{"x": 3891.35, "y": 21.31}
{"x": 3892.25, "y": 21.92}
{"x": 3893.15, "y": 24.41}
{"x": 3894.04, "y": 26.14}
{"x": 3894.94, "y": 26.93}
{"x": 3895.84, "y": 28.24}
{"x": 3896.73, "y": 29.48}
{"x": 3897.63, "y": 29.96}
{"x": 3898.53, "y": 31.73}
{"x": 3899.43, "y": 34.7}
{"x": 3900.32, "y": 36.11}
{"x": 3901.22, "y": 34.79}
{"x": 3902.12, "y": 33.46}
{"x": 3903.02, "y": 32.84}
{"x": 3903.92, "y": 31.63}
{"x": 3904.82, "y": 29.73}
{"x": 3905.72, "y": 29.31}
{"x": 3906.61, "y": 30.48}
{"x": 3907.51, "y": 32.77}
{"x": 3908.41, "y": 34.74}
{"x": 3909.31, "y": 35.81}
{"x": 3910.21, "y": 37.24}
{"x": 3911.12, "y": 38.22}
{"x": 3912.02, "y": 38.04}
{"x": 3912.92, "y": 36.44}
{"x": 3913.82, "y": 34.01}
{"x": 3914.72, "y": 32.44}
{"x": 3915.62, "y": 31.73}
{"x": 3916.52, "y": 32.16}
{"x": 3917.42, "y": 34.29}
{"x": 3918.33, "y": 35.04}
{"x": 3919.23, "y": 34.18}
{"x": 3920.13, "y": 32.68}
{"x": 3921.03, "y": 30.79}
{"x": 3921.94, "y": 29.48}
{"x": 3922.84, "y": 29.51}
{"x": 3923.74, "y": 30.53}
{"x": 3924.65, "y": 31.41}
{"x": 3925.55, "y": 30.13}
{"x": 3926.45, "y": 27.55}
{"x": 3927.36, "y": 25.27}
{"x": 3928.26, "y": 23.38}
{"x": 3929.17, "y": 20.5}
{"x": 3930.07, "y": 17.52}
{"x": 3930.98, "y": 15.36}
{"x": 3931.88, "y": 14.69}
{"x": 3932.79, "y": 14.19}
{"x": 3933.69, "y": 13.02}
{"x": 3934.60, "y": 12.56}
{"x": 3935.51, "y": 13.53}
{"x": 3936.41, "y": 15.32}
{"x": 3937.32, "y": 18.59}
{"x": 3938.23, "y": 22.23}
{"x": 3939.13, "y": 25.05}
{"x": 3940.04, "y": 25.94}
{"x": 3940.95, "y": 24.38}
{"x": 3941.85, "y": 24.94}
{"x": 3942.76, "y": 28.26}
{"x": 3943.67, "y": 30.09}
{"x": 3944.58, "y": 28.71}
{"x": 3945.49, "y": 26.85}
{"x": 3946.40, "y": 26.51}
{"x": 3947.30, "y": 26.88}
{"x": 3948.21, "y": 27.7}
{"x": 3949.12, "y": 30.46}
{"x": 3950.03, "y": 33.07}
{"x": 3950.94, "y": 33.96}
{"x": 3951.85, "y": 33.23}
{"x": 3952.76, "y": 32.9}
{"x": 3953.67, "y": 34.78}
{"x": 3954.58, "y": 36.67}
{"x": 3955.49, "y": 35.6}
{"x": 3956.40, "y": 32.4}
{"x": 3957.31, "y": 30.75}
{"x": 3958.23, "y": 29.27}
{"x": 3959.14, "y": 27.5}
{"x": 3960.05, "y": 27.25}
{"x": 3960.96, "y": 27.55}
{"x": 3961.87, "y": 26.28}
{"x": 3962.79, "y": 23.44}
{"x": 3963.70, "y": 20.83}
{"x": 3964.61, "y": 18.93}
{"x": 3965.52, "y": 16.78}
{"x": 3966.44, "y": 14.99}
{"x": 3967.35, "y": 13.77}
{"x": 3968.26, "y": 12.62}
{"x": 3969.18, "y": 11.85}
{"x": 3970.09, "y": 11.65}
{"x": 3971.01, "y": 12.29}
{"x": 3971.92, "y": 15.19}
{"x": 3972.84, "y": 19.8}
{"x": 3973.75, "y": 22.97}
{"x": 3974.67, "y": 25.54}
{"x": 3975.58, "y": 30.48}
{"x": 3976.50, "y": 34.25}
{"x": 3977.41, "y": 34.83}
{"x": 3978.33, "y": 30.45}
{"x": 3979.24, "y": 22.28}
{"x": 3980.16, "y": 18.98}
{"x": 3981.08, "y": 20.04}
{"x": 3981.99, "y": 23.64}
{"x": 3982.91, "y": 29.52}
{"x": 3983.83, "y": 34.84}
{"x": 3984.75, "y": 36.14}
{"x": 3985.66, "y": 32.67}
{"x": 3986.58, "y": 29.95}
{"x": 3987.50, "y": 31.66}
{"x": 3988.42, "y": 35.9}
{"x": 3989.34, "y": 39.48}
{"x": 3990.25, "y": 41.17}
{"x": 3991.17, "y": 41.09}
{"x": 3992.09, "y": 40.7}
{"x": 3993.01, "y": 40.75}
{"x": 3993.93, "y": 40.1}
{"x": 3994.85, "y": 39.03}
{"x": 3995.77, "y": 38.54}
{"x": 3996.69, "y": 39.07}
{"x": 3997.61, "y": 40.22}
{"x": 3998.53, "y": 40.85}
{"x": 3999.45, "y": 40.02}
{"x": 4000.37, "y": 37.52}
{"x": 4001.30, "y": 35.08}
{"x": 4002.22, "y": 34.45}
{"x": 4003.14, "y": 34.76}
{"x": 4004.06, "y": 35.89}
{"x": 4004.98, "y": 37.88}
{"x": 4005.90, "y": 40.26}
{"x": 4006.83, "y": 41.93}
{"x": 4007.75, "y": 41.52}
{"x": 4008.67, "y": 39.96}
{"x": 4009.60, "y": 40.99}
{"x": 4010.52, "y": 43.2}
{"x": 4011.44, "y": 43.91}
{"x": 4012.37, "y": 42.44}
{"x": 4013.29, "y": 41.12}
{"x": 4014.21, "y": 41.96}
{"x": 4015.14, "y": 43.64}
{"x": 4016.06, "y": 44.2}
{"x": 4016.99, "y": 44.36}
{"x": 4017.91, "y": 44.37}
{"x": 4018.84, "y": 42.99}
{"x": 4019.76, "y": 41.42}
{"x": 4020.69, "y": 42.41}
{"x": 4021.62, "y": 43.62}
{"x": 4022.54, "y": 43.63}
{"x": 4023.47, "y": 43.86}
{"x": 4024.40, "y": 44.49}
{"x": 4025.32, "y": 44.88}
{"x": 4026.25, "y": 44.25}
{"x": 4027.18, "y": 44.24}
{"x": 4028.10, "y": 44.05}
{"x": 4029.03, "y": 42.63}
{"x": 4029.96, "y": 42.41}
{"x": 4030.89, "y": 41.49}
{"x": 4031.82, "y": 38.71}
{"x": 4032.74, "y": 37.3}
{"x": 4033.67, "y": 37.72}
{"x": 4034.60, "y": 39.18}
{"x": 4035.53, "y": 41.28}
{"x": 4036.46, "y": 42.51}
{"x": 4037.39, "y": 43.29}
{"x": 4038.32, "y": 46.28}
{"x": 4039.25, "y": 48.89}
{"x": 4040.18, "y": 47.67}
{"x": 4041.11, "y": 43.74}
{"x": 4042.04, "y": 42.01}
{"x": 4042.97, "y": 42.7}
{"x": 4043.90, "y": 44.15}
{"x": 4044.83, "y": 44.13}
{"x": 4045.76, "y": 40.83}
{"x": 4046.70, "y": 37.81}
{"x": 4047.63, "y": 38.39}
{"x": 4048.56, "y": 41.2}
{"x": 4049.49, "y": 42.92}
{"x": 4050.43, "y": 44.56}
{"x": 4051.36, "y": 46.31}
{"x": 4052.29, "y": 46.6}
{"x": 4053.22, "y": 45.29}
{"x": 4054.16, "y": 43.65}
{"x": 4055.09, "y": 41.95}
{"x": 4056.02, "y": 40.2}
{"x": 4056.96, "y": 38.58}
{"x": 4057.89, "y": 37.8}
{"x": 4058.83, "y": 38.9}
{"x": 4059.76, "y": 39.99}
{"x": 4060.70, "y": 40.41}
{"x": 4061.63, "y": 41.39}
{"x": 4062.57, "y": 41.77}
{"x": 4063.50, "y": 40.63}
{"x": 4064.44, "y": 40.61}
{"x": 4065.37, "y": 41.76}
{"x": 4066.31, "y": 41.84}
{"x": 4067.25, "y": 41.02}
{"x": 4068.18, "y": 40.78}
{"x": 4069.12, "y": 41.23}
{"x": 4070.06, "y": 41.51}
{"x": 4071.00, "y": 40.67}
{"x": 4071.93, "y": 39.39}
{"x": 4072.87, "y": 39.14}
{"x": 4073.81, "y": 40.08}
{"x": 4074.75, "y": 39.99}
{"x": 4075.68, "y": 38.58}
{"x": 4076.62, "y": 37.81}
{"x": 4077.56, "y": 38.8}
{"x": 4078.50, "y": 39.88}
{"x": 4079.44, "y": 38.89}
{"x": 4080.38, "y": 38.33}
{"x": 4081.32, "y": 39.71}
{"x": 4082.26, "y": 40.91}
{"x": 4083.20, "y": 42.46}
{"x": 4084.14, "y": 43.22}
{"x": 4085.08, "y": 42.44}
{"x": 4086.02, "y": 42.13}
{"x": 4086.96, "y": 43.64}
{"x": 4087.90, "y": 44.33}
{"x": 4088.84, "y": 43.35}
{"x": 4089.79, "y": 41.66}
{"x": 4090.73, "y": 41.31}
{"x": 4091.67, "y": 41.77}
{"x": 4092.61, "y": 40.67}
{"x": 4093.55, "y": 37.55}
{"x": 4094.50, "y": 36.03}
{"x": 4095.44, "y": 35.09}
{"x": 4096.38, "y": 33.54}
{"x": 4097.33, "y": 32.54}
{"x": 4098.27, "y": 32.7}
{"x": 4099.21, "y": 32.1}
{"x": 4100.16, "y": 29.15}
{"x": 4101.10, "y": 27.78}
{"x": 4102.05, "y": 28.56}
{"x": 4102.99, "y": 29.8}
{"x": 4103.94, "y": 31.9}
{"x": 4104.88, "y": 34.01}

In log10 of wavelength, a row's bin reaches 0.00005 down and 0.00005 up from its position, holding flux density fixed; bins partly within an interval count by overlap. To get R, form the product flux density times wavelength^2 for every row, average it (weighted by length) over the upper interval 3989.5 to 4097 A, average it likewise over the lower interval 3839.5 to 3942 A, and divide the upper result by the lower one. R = 1.64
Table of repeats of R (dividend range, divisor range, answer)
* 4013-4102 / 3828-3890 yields 1.83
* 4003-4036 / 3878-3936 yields 1.61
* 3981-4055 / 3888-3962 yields 1.50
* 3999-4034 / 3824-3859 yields 2.02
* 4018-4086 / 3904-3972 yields 1.67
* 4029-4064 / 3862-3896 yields 1.75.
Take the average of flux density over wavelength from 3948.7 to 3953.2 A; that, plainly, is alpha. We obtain 32.7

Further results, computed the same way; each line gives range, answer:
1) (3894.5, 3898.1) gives 28.7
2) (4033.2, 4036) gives 39.3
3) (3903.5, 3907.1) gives 30.4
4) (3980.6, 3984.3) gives 27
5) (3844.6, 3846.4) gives 23.2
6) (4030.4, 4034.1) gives 38.9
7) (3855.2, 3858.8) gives 27.4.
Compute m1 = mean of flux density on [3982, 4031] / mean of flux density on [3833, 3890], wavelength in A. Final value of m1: 1.58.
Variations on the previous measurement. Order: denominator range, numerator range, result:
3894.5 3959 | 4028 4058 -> 1.47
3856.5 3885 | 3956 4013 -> 1.13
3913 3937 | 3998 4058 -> 1.64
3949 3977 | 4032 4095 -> 1.65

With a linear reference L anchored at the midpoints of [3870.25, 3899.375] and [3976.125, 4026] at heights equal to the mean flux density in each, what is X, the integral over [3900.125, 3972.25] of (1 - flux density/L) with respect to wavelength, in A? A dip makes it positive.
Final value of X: 8.77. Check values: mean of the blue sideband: 25.6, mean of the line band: 26.9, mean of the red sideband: 38.1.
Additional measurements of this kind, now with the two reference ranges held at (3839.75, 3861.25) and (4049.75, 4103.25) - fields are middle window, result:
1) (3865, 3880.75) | -0.6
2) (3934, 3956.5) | 3.4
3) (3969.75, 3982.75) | 4.0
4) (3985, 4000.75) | -1.6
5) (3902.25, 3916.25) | -1.9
